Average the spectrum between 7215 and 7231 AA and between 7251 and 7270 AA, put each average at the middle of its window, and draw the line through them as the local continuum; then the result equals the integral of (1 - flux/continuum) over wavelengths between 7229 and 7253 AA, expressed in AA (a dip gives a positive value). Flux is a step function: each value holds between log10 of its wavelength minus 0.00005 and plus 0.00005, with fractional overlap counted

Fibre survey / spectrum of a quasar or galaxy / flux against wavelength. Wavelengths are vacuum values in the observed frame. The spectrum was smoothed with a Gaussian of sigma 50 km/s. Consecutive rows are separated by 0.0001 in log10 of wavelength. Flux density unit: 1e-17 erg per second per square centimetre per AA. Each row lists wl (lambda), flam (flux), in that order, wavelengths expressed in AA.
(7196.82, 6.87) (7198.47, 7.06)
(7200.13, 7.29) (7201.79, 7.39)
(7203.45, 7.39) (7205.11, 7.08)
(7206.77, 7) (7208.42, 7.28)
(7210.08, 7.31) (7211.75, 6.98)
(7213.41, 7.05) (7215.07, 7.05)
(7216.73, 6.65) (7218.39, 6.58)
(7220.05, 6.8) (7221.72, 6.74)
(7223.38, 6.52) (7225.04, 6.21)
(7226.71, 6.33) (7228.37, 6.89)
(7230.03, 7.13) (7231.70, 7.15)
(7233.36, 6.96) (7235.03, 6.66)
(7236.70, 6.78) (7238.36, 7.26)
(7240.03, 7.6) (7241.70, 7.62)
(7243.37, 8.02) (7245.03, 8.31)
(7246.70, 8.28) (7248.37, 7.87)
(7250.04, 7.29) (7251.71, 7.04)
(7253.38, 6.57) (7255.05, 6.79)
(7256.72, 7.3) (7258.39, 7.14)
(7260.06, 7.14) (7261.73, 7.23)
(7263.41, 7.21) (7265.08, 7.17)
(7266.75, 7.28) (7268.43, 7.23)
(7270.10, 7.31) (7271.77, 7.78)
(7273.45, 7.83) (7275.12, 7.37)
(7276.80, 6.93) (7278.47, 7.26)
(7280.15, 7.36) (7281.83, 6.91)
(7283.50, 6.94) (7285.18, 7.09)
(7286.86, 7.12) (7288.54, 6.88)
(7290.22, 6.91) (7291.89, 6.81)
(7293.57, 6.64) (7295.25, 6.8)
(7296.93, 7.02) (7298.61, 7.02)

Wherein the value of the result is -1.8 AA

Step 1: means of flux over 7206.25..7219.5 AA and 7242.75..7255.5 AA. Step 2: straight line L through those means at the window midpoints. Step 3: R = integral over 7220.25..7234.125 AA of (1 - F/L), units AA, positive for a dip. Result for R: 0.9 AA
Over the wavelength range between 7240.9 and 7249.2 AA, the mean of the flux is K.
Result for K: 8.02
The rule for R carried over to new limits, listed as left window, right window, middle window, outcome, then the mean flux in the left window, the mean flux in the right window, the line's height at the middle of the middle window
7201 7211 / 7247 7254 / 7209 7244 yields 1.4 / 7.24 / 7.29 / 7.26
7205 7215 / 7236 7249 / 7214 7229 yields 1.4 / 7.12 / 7.73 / 7.33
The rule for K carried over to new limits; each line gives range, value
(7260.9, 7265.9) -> 7.2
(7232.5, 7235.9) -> 6.81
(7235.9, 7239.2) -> 7.03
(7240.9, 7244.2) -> 7.83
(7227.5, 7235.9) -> 6.95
